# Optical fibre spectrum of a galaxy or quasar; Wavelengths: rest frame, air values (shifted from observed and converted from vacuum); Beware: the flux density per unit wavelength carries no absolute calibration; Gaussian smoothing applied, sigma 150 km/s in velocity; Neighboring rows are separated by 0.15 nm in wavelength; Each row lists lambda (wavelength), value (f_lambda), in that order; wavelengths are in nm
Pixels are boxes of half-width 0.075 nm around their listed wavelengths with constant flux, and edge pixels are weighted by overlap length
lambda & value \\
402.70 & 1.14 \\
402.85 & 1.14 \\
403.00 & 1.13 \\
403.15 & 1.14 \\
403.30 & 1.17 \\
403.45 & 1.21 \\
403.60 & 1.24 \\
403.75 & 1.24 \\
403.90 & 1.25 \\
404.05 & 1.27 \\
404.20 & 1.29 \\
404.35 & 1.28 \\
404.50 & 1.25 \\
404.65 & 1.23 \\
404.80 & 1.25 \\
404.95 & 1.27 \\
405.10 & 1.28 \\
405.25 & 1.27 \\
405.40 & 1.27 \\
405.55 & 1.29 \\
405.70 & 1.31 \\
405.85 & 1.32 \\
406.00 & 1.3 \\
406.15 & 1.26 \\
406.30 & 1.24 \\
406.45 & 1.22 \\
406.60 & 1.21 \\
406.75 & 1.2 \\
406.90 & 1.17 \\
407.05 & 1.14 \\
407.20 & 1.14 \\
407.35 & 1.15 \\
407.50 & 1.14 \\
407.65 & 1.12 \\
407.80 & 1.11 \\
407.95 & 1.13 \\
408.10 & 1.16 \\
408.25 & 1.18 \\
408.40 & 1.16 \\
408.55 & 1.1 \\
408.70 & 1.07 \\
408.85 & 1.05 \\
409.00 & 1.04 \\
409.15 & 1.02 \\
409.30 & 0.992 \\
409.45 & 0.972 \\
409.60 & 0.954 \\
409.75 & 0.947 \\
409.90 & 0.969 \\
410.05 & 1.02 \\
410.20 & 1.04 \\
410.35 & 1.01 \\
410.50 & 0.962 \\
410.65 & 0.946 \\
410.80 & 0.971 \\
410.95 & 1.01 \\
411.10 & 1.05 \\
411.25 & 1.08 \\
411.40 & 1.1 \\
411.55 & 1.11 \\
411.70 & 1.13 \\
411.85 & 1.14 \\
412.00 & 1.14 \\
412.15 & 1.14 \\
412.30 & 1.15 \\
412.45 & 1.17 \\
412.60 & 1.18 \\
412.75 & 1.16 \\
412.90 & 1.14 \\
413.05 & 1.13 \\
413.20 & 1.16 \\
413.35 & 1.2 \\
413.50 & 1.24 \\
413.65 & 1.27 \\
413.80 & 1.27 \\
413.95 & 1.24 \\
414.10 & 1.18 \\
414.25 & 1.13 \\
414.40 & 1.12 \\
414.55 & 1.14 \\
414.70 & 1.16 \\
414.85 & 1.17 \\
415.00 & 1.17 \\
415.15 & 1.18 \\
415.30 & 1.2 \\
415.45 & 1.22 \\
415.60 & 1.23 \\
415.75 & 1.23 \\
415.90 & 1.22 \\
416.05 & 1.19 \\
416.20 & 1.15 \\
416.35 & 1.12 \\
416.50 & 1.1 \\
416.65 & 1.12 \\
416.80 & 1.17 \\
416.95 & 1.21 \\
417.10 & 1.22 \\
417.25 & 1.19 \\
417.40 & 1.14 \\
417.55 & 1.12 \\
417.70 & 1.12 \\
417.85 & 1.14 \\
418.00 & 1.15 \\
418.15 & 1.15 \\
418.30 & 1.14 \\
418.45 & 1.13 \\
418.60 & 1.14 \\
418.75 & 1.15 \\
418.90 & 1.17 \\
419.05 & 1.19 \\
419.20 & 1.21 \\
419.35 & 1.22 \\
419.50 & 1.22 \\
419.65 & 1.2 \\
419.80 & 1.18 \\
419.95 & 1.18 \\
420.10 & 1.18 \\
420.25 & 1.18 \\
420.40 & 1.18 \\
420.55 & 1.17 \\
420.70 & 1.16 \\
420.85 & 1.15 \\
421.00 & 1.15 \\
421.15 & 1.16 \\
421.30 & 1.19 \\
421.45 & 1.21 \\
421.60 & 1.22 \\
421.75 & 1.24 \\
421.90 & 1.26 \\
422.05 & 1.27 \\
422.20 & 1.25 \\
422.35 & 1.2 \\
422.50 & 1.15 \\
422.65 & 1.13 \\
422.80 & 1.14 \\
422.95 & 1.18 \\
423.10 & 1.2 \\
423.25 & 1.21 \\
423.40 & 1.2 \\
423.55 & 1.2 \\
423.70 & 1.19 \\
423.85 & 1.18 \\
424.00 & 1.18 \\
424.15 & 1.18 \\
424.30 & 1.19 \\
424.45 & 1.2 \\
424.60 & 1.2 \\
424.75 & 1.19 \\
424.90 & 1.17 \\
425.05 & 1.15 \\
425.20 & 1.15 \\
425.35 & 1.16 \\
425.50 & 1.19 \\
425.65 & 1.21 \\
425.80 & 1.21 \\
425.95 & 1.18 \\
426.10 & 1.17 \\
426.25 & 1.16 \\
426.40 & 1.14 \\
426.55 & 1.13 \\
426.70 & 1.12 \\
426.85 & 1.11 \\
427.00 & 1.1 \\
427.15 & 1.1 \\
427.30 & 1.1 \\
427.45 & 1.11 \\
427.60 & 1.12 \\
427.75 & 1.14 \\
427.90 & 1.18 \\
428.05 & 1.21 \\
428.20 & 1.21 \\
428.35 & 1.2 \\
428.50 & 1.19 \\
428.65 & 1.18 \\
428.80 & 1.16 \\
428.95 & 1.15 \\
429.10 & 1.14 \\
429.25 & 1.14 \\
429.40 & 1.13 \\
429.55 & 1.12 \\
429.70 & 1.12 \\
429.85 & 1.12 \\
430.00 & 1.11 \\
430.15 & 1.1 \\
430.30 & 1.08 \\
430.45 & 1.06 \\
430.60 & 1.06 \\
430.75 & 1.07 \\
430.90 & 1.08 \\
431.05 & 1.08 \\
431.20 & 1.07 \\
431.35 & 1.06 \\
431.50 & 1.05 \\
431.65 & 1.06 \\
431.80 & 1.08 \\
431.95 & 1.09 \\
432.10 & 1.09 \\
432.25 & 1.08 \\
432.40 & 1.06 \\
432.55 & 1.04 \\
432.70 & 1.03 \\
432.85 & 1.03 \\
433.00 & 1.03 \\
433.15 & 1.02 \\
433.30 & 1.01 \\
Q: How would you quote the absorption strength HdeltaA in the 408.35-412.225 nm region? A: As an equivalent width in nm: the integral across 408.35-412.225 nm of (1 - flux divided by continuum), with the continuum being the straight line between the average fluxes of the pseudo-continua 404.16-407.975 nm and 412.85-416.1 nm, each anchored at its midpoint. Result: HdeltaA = 0.53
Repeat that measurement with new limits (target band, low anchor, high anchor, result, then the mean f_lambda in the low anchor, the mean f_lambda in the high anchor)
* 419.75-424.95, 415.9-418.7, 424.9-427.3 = -0.171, 1.15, 1.15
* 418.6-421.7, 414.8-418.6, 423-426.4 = -0.023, 1.17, 1.18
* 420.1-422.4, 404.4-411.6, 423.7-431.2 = -0.118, 1.13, 1.15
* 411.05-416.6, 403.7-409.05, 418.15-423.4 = 0.136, 1.21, 1.19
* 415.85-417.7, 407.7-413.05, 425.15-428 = -0.098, 1.07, 1.15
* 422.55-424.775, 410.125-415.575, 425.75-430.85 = -0.096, 1.13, 1.14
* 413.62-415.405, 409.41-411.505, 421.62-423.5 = -0.189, 1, 1.2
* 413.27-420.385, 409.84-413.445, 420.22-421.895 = -0.222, 1.09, 1.19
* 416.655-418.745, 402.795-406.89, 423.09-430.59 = 0.065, 1.24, 1.16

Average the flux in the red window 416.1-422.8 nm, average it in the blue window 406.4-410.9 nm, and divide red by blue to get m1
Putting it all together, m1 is 1.09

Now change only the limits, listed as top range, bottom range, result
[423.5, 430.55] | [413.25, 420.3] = 0.98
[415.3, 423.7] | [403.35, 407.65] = 0.95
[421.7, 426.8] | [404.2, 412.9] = 1.04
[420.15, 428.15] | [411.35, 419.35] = 1.01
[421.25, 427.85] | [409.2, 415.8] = 1.05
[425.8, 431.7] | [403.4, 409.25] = 0.94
